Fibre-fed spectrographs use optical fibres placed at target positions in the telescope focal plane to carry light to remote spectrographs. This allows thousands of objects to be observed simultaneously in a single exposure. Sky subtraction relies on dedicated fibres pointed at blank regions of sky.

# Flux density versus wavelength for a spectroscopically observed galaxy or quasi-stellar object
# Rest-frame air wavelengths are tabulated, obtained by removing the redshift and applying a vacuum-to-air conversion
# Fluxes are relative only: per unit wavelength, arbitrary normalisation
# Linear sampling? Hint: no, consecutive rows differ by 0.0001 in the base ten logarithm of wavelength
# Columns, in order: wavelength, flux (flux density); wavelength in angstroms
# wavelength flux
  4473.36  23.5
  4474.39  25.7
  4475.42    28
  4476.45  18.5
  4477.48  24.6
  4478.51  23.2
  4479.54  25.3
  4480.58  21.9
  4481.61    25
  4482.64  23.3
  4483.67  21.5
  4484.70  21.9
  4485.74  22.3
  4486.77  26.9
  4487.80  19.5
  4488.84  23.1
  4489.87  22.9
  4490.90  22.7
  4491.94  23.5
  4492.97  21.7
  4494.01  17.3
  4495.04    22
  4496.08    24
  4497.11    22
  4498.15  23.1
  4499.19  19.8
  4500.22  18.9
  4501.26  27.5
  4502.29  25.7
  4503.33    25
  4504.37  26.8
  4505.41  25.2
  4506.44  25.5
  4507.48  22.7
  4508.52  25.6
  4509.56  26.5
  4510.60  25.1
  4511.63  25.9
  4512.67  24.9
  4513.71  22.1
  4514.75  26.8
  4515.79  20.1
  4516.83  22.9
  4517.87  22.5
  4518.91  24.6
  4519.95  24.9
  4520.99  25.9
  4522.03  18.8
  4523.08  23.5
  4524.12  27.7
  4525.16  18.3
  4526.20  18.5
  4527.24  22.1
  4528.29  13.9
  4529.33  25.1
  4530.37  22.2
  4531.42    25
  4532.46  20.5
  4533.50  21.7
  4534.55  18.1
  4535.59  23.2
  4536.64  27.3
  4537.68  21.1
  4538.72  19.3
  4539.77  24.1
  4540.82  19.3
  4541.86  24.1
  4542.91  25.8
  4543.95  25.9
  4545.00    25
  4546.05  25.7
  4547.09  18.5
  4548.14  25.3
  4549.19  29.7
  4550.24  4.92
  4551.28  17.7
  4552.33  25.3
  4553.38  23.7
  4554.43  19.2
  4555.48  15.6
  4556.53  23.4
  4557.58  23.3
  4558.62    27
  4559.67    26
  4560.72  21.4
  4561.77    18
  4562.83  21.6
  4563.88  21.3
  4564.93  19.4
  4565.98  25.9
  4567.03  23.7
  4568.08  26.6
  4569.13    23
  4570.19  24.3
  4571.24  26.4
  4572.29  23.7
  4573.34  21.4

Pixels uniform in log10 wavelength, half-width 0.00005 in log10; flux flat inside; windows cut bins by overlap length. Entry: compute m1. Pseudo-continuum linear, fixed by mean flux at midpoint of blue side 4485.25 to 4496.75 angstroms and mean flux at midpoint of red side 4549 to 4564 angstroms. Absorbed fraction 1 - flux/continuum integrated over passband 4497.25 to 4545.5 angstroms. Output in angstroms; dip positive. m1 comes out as -3.28 angstroms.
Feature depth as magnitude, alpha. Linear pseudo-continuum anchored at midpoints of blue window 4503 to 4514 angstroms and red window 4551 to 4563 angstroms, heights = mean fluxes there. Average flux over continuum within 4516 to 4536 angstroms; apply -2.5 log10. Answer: 0.091 mag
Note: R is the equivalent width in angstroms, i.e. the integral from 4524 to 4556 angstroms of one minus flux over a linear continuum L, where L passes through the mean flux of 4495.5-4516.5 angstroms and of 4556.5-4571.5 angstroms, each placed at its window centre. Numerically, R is 2.7 angstroms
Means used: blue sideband 24.1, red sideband 23.4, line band 21.7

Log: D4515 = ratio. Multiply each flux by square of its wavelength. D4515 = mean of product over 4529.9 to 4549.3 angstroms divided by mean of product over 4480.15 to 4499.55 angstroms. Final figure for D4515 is 1.1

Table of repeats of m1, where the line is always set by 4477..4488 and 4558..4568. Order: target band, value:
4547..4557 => 1.11 angstroms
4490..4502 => 0.57 angstroms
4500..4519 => -1.10 angstroms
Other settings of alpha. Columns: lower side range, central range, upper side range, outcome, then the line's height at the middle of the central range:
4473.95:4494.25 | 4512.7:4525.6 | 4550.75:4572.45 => -0.02 mag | 22.9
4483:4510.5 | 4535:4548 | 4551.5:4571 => -0.02 mag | 22.8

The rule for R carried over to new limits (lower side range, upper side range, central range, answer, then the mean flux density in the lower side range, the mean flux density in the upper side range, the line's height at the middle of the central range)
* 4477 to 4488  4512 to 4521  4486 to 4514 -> 0.01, 23.3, 23.8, 23.6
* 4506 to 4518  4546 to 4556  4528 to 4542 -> 0.05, 24.3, 20.3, 21.9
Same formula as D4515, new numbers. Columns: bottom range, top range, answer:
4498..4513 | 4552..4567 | 0.93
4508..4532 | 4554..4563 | 0.96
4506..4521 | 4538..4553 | 0.92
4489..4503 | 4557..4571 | 1.07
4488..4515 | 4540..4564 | 0.96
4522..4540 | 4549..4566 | 0.98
